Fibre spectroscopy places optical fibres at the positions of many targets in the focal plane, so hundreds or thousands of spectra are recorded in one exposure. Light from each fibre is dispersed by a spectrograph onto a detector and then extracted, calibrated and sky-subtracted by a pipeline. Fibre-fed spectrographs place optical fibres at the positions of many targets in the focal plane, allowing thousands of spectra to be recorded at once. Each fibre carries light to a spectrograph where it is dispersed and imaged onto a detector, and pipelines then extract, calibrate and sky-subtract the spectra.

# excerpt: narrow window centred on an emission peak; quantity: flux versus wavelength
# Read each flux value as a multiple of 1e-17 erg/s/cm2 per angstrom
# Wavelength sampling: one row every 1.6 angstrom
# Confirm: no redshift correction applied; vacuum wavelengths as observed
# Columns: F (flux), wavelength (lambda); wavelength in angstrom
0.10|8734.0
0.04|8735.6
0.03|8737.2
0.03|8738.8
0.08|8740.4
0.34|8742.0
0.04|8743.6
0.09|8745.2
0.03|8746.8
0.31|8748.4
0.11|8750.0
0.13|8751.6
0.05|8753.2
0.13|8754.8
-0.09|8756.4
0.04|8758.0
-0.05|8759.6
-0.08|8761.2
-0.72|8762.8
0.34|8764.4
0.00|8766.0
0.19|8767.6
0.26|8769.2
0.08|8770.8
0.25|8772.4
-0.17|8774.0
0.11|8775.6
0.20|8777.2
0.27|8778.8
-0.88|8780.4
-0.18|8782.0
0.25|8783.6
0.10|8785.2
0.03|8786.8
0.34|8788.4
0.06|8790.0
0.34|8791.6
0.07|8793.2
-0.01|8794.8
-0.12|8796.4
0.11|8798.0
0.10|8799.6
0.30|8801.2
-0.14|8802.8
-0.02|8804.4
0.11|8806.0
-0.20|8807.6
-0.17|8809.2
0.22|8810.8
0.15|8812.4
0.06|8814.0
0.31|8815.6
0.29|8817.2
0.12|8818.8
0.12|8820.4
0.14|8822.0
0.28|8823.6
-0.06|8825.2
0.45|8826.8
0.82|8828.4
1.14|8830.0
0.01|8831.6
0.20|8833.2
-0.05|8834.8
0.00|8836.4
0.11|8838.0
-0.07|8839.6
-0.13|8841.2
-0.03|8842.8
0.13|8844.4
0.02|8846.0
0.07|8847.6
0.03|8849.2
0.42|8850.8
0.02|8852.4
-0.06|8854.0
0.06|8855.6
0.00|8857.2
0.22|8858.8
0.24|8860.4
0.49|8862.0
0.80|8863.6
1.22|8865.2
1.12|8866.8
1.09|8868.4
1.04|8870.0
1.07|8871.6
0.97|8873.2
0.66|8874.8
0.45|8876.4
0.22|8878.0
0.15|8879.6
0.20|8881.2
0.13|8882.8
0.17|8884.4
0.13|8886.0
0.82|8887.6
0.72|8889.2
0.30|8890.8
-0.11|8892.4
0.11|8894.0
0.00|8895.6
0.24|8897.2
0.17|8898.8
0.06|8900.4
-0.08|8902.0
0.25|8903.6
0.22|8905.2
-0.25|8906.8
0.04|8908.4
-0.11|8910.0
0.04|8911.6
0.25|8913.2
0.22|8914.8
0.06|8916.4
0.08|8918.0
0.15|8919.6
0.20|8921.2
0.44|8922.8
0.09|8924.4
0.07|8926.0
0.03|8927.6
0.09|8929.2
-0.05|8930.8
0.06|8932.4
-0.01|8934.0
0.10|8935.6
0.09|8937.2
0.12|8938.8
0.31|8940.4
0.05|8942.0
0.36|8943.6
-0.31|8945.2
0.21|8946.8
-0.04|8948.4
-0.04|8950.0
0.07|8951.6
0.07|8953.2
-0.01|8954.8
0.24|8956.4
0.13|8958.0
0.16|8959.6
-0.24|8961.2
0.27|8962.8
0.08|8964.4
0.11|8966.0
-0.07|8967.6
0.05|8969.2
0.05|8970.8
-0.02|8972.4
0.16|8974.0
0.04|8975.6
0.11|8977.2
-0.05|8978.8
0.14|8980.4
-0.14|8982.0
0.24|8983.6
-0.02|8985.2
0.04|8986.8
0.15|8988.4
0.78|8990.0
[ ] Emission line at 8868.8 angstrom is [O II]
